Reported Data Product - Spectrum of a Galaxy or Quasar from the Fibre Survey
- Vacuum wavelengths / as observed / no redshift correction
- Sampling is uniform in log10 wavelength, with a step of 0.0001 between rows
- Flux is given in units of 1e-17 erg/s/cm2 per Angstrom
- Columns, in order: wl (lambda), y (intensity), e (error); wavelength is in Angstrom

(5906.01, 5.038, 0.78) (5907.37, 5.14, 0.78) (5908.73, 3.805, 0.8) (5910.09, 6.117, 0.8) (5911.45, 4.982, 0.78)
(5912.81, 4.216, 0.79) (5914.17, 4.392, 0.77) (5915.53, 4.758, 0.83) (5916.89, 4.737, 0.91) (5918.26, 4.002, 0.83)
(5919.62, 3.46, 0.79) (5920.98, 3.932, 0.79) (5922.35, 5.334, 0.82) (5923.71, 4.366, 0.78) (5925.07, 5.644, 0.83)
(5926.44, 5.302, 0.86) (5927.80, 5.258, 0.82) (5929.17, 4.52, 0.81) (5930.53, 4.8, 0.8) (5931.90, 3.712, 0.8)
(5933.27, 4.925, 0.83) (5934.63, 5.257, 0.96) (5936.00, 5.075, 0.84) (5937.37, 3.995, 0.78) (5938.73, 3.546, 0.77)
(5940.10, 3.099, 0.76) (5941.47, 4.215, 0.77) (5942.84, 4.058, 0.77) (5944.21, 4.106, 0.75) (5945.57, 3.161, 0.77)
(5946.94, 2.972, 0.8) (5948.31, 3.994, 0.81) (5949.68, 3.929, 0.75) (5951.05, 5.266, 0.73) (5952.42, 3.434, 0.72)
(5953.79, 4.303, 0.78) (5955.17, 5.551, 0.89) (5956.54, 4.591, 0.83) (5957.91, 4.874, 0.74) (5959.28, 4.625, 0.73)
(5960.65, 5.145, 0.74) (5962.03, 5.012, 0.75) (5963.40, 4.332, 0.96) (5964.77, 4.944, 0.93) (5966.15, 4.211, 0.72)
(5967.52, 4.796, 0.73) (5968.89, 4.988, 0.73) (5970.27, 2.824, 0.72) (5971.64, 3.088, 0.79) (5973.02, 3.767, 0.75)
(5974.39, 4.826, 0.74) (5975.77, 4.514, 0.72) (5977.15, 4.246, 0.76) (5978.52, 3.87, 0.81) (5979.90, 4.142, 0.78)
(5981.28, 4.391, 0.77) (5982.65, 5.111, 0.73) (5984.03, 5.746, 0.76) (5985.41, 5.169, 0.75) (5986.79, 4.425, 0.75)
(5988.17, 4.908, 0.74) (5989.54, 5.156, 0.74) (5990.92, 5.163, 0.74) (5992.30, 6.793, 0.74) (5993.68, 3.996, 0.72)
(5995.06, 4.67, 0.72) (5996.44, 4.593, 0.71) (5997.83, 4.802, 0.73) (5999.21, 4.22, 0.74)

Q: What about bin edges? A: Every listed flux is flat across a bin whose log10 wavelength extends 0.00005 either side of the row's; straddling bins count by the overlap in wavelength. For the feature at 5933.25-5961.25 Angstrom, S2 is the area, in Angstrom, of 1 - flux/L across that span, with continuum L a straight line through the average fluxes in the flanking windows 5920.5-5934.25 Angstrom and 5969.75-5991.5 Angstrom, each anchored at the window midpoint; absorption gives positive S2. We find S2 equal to 2.4 Angstrom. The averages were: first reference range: 4.8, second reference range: 4.47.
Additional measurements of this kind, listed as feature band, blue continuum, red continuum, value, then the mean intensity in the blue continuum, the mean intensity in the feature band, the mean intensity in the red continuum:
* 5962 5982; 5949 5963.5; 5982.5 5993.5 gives 2.9 Angstrom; 4.65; 4.24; 5.26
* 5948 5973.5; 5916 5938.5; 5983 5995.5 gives 2.5 Angstrom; 4.62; 4.41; 5.12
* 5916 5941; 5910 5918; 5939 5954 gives -1.0 Angstrom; 4.73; 4.5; 3.84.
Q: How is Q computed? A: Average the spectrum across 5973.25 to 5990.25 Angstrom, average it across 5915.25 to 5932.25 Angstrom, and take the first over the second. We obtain 1.02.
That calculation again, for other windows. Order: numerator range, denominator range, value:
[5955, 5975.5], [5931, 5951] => 1.11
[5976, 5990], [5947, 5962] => 1.04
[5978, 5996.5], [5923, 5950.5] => 1.14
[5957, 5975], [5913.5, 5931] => 0.95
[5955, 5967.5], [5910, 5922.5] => 1.06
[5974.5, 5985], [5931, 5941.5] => 1.09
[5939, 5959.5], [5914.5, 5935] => 0.89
